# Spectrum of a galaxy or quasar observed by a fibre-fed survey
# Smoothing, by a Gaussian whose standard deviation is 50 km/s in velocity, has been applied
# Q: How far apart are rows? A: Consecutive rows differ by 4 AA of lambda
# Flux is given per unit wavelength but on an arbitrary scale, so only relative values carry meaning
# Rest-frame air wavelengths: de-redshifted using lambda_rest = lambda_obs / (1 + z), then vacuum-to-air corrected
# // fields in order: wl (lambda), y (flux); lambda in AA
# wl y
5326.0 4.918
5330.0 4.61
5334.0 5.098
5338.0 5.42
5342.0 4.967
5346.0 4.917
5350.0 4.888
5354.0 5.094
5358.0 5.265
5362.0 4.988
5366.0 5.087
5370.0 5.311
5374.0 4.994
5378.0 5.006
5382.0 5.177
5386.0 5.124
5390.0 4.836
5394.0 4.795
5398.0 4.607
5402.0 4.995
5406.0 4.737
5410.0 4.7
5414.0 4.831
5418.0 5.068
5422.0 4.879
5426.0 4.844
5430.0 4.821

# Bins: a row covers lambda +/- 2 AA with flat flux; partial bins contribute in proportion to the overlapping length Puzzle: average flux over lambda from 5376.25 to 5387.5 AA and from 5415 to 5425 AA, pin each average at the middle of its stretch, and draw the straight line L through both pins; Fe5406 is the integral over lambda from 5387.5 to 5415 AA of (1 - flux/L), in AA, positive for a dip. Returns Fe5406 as 1.3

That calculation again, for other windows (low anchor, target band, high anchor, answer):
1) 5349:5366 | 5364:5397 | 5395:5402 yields -0.9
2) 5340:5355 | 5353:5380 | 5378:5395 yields -0.7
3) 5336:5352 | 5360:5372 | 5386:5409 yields -0.4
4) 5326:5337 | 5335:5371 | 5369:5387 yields -0.7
